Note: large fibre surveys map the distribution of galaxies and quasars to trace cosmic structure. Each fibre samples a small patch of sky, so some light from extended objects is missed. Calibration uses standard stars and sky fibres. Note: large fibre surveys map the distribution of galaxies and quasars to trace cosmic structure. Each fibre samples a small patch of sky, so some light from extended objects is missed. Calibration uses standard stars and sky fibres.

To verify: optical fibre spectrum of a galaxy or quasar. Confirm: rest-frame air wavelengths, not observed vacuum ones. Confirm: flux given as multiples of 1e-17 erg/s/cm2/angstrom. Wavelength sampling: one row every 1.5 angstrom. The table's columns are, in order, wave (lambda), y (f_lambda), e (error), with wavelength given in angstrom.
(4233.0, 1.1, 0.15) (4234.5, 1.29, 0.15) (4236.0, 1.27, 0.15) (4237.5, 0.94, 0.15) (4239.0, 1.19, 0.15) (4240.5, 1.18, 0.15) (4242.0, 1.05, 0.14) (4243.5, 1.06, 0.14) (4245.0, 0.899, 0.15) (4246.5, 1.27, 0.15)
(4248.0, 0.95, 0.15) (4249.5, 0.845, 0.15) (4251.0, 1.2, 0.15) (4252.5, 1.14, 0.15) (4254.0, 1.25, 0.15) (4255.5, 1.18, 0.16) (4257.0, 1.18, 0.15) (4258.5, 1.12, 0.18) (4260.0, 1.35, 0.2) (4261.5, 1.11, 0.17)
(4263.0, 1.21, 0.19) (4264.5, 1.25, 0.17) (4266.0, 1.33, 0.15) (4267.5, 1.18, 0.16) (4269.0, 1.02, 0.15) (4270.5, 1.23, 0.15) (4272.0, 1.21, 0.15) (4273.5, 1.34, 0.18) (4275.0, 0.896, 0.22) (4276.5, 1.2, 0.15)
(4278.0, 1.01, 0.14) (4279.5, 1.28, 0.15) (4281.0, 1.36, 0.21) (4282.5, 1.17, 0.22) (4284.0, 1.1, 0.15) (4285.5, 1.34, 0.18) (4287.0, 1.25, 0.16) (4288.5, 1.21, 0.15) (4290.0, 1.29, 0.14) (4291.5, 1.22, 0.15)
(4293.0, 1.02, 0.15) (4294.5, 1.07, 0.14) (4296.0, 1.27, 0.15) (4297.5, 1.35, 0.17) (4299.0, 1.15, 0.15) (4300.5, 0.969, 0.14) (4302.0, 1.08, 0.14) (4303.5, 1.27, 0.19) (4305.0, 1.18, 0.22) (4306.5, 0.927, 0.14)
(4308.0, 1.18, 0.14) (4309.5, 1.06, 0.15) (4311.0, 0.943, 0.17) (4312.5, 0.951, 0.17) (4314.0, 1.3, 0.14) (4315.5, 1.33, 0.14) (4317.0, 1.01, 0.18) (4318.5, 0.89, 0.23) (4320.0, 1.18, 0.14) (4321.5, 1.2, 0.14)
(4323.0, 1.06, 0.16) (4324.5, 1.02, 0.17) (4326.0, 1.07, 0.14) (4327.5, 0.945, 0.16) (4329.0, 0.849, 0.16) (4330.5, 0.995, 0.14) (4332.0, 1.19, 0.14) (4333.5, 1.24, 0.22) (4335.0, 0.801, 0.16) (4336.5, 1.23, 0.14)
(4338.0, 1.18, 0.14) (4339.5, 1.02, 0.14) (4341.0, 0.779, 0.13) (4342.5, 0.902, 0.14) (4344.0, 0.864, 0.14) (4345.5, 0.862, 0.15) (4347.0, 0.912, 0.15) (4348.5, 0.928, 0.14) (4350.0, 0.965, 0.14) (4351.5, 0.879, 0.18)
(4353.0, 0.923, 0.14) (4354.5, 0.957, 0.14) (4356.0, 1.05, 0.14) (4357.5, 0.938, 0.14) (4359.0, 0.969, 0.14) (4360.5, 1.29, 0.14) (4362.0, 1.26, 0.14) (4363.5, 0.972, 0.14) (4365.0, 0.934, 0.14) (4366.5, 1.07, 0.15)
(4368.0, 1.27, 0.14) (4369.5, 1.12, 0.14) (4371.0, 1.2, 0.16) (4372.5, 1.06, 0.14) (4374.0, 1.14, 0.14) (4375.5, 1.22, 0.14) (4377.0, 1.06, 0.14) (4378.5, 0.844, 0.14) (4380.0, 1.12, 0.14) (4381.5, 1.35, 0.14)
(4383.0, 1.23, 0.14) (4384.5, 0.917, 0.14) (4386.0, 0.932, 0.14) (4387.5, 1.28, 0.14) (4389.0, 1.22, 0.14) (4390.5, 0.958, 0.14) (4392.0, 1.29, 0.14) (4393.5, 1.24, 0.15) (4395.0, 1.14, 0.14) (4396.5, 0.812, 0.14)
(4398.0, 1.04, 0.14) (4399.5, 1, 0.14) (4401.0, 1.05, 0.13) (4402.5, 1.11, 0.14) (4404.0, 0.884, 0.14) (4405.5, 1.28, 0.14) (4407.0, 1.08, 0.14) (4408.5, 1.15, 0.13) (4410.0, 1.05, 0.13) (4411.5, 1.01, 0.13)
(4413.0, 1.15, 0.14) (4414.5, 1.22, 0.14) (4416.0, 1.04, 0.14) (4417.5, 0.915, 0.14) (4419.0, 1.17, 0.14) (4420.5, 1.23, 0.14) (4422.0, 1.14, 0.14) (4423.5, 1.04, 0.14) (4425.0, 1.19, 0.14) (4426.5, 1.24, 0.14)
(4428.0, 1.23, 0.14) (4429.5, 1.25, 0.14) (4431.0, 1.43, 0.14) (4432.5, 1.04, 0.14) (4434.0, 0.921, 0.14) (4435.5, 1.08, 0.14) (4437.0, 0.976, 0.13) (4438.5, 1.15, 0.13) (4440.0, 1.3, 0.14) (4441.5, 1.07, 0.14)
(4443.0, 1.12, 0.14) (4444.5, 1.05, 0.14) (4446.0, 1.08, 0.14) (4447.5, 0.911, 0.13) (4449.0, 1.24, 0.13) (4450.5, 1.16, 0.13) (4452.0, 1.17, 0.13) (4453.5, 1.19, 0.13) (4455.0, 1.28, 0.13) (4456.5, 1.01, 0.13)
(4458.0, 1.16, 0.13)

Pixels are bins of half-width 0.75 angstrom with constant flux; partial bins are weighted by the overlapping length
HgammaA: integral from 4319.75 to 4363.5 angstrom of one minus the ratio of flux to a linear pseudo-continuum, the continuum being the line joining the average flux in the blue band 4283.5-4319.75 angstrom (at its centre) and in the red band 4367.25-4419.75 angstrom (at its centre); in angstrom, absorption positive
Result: 4.3 angstrom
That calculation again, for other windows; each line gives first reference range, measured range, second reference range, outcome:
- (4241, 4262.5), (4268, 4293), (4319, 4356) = -2.6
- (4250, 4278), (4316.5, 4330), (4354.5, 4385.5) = 1.3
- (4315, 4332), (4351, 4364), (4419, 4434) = 0.8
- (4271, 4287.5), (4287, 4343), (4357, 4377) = 3.3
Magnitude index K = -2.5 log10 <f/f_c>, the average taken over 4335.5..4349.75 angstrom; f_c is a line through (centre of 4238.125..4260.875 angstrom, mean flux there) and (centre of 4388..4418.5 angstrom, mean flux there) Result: 0.15 mag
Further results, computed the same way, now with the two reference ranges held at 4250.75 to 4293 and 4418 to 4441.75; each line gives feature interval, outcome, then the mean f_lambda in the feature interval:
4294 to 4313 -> 0.074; 1.11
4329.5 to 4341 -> 0.108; 1.07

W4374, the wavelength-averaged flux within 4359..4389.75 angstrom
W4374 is 1.12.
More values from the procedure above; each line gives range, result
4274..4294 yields 1.18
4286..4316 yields 1.15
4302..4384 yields 1.06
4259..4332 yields 1.14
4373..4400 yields 1.1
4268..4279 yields 1.13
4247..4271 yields 1.16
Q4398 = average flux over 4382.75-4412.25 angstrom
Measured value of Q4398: 1.08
